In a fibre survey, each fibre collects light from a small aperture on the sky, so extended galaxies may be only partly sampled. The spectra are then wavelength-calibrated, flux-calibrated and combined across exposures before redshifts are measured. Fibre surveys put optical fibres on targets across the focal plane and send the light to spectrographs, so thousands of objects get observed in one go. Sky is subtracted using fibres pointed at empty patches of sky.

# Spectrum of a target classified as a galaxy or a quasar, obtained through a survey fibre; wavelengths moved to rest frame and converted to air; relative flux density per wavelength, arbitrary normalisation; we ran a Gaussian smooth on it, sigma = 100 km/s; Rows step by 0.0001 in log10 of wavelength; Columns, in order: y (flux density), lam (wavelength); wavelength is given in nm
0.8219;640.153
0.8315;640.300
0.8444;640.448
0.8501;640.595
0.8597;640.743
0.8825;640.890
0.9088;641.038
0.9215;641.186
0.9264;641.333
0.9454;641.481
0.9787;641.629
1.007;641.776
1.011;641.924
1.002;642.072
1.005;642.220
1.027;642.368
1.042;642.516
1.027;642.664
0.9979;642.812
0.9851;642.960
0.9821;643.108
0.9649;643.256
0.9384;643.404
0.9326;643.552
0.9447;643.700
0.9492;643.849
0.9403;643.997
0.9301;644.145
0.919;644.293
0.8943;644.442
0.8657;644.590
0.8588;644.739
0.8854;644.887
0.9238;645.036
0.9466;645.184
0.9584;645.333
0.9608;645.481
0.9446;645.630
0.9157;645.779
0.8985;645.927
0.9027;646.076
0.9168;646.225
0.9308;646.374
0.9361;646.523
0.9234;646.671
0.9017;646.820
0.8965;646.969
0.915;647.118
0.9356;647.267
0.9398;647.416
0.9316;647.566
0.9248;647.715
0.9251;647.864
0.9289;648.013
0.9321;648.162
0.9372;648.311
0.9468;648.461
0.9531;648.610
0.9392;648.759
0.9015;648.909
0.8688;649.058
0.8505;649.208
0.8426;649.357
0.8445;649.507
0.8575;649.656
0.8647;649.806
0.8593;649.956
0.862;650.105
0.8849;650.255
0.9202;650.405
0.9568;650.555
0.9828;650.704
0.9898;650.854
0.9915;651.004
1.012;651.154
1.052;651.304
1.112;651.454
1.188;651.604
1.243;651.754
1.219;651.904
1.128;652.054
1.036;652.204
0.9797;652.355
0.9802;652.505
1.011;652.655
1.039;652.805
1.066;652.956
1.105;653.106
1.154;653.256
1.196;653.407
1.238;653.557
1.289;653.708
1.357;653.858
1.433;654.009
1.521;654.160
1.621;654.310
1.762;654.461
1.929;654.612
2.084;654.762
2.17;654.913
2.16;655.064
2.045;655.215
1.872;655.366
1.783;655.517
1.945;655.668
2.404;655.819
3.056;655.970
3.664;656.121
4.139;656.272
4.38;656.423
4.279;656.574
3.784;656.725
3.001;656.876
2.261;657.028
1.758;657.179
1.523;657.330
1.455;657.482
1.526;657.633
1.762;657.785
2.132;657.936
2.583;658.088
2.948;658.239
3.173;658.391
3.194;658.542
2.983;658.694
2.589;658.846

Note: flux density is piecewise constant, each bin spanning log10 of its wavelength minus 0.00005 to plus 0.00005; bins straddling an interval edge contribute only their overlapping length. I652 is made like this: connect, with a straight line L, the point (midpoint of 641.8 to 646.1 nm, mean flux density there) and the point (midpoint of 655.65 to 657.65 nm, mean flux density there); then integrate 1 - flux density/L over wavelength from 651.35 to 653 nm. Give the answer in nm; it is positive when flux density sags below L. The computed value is 0.82 nm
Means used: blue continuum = 0.951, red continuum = 2.86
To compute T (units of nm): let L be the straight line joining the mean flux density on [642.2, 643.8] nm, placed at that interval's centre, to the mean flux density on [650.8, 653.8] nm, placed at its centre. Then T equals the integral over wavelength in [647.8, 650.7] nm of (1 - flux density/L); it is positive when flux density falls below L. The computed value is 0.45 nm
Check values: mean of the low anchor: 0.985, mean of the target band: 0.901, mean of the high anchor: 1.1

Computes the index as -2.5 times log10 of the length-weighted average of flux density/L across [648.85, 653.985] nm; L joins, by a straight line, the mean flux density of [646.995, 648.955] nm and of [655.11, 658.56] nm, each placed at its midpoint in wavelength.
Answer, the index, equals 0.46 mag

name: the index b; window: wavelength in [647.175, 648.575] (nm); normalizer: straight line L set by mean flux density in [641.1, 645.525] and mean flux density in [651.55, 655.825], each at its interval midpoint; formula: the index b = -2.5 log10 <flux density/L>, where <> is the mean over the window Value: 0.25 mag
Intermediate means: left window 0.956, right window 1.47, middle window 0.934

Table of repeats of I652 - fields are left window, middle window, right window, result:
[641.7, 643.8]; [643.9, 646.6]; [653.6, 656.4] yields 0.674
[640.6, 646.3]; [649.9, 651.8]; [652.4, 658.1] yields 0.730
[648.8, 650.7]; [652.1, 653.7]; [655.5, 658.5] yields 0.557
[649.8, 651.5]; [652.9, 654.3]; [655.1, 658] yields 0.385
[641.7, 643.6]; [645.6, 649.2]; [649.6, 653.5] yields 0.326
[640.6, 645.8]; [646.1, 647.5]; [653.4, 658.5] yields 0.427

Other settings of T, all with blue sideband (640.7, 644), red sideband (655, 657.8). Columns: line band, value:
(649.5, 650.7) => 0.63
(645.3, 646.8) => 0.50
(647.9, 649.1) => 0.54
